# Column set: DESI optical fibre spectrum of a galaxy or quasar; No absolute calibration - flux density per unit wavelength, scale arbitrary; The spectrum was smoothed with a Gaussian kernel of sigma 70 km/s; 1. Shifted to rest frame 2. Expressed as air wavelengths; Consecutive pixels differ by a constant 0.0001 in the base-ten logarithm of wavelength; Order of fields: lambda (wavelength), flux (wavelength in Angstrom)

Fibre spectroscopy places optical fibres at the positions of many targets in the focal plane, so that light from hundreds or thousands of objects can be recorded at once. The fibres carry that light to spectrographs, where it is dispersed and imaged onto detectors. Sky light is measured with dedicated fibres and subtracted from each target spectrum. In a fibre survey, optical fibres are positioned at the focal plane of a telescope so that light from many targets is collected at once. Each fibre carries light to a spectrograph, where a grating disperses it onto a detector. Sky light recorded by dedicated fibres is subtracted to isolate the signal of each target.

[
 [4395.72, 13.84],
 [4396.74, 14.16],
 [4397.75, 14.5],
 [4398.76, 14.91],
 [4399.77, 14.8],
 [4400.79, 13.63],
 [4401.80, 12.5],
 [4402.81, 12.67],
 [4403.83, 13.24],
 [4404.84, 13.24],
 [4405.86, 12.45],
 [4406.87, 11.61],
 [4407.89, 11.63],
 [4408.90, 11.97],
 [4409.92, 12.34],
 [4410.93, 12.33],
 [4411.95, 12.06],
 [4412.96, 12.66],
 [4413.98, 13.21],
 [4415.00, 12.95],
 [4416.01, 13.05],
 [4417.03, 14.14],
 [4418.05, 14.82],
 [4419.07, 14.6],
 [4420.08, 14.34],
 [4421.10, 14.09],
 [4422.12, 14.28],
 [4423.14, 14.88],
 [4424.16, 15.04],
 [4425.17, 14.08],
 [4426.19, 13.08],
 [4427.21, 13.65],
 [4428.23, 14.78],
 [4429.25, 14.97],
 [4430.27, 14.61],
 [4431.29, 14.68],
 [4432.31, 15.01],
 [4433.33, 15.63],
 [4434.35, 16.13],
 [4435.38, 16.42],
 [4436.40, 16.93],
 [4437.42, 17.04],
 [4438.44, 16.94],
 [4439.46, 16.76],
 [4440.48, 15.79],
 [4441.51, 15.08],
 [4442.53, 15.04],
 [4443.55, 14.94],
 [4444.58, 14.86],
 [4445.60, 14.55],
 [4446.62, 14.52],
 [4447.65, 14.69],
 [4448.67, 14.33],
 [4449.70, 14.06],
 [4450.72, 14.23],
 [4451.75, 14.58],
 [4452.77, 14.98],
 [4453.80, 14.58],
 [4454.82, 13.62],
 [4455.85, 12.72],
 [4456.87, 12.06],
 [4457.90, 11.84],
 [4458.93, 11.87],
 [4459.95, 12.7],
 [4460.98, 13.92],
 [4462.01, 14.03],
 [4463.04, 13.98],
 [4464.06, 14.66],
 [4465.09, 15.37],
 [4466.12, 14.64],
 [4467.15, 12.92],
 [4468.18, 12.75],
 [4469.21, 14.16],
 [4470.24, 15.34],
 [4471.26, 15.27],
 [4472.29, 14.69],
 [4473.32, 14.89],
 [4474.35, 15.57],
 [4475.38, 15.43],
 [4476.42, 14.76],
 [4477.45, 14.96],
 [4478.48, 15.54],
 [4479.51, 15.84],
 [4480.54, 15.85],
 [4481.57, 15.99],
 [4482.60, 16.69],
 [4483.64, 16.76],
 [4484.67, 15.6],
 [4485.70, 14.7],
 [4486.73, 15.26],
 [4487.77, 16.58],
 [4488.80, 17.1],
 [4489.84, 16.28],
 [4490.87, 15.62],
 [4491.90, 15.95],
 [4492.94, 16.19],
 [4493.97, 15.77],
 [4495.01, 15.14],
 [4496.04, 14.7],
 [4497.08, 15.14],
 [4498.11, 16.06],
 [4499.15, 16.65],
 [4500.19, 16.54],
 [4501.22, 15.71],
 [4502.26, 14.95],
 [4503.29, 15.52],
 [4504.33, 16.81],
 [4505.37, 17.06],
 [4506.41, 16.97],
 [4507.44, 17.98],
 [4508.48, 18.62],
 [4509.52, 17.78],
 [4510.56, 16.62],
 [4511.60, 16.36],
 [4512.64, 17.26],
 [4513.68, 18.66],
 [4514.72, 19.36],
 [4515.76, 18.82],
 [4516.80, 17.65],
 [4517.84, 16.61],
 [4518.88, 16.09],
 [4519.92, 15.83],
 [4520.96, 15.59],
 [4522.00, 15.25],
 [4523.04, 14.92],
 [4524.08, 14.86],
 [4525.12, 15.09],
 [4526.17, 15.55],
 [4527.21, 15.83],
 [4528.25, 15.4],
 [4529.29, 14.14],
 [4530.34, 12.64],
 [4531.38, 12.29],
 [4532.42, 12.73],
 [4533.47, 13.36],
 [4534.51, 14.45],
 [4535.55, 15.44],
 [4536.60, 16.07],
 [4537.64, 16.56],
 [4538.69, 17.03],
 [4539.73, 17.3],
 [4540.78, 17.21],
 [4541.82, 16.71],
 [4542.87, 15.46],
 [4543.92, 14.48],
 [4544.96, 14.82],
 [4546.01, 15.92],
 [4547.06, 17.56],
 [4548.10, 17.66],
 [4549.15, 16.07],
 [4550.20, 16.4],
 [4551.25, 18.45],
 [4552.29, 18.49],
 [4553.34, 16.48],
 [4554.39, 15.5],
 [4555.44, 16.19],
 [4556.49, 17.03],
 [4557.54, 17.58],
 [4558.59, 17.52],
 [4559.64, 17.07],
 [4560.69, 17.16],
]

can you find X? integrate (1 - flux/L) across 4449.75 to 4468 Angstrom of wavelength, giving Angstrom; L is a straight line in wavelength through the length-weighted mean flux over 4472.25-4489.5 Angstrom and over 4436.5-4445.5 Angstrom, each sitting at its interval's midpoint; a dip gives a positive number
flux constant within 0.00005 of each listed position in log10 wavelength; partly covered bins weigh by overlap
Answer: 2.4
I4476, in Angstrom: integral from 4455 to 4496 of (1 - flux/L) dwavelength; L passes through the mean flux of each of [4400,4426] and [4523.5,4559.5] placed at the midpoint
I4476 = -0.9 Angstrom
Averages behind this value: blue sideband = 13.3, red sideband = 15.8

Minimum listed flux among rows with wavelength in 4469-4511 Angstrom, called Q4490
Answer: 14.16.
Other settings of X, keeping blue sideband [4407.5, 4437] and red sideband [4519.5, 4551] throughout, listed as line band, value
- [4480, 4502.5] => -1.5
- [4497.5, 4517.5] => -2.6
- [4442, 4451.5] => -0.1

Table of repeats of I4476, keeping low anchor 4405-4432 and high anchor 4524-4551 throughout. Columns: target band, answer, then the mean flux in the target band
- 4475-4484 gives -0.7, 15.7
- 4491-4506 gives -1.0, 15.9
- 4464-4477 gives -0.2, 14.6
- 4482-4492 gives -1.0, 16.1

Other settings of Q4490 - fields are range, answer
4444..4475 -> 11.84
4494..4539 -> 12.29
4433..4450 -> 14.06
